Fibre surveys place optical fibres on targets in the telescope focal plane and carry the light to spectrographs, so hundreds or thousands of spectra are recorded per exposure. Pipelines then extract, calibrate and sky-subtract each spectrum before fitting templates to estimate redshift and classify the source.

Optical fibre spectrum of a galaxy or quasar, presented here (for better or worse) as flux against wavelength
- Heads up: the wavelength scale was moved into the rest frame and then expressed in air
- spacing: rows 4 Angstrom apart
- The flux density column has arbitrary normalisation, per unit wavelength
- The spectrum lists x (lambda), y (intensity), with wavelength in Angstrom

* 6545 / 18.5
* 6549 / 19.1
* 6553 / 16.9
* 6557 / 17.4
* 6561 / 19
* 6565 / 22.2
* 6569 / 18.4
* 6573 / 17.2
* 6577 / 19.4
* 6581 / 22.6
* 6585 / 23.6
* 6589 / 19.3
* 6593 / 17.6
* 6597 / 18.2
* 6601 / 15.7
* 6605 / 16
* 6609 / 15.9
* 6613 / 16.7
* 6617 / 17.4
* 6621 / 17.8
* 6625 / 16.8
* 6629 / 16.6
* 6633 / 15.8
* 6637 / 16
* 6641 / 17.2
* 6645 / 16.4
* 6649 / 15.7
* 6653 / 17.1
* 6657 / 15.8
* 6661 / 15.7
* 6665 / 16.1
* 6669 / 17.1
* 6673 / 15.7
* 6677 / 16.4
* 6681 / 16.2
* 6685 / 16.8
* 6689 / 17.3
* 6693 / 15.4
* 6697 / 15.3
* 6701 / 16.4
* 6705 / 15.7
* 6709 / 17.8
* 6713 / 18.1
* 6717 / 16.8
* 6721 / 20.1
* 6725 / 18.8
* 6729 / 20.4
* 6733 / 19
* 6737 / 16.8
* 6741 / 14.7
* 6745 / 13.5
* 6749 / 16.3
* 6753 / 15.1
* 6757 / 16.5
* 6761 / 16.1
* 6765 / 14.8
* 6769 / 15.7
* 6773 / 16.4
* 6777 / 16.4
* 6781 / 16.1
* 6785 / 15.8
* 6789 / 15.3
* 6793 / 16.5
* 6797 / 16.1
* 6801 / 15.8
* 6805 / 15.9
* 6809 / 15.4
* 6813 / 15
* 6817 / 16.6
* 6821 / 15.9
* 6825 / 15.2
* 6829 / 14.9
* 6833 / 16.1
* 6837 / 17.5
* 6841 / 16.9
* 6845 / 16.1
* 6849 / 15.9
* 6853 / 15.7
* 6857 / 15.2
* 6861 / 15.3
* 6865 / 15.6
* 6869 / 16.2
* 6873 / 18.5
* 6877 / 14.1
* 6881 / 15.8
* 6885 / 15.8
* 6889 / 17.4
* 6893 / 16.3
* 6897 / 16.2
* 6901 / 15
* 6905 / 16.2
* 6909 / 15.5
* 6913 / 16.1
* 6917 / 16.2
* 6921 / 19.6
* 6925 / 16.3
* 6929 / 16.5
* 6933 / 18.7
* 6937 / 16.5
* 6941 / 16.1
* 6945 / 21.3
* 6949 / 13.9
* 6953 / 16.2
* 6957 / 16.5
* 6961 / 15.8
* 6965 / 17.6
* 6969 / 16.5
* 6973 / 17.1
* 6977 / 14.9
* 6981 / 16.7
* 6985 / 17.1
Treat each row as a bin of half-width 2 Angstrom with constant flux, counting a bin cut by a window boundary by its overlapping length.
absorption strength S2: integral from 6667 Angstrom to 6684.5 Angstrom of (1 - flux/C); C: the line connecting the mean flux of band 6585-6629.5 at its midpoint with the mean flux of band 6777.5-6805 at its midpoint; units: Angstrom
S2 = 0.5 Angstrom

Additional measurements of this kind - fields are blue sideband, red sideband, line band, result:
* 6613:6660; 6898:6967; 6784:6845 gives 2.6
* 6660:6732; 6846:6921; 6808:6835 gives 1.3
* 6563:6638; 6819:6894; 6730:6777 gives 2.3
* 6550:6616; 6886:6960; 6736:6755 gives 2.6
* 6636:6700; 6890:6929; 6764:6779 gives 0.4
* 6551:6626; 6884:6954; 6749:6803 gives 4.6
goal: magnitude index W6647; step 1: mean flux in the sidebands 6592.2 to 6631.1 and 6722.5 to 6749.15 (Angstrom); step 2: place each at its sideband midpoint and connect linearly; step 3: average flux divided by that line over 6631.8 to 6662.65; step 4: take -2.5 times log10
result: 0.05 mag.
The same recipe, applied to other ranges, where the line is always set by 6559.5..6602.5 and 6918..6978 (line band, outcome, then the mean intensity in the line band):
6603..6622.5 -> 0.15 mag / 16.7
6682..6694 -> 0.13 mag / 16.6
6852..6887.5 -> 0.11 mag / 15.8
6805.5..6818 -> 0.15 mag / 15.6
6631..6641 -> 0.18 mag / 16.2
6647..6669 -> 0.17 mag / 16.2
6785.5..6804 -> 0.13 mag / 15.9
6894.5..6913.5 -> 0.09 mag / 15.8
